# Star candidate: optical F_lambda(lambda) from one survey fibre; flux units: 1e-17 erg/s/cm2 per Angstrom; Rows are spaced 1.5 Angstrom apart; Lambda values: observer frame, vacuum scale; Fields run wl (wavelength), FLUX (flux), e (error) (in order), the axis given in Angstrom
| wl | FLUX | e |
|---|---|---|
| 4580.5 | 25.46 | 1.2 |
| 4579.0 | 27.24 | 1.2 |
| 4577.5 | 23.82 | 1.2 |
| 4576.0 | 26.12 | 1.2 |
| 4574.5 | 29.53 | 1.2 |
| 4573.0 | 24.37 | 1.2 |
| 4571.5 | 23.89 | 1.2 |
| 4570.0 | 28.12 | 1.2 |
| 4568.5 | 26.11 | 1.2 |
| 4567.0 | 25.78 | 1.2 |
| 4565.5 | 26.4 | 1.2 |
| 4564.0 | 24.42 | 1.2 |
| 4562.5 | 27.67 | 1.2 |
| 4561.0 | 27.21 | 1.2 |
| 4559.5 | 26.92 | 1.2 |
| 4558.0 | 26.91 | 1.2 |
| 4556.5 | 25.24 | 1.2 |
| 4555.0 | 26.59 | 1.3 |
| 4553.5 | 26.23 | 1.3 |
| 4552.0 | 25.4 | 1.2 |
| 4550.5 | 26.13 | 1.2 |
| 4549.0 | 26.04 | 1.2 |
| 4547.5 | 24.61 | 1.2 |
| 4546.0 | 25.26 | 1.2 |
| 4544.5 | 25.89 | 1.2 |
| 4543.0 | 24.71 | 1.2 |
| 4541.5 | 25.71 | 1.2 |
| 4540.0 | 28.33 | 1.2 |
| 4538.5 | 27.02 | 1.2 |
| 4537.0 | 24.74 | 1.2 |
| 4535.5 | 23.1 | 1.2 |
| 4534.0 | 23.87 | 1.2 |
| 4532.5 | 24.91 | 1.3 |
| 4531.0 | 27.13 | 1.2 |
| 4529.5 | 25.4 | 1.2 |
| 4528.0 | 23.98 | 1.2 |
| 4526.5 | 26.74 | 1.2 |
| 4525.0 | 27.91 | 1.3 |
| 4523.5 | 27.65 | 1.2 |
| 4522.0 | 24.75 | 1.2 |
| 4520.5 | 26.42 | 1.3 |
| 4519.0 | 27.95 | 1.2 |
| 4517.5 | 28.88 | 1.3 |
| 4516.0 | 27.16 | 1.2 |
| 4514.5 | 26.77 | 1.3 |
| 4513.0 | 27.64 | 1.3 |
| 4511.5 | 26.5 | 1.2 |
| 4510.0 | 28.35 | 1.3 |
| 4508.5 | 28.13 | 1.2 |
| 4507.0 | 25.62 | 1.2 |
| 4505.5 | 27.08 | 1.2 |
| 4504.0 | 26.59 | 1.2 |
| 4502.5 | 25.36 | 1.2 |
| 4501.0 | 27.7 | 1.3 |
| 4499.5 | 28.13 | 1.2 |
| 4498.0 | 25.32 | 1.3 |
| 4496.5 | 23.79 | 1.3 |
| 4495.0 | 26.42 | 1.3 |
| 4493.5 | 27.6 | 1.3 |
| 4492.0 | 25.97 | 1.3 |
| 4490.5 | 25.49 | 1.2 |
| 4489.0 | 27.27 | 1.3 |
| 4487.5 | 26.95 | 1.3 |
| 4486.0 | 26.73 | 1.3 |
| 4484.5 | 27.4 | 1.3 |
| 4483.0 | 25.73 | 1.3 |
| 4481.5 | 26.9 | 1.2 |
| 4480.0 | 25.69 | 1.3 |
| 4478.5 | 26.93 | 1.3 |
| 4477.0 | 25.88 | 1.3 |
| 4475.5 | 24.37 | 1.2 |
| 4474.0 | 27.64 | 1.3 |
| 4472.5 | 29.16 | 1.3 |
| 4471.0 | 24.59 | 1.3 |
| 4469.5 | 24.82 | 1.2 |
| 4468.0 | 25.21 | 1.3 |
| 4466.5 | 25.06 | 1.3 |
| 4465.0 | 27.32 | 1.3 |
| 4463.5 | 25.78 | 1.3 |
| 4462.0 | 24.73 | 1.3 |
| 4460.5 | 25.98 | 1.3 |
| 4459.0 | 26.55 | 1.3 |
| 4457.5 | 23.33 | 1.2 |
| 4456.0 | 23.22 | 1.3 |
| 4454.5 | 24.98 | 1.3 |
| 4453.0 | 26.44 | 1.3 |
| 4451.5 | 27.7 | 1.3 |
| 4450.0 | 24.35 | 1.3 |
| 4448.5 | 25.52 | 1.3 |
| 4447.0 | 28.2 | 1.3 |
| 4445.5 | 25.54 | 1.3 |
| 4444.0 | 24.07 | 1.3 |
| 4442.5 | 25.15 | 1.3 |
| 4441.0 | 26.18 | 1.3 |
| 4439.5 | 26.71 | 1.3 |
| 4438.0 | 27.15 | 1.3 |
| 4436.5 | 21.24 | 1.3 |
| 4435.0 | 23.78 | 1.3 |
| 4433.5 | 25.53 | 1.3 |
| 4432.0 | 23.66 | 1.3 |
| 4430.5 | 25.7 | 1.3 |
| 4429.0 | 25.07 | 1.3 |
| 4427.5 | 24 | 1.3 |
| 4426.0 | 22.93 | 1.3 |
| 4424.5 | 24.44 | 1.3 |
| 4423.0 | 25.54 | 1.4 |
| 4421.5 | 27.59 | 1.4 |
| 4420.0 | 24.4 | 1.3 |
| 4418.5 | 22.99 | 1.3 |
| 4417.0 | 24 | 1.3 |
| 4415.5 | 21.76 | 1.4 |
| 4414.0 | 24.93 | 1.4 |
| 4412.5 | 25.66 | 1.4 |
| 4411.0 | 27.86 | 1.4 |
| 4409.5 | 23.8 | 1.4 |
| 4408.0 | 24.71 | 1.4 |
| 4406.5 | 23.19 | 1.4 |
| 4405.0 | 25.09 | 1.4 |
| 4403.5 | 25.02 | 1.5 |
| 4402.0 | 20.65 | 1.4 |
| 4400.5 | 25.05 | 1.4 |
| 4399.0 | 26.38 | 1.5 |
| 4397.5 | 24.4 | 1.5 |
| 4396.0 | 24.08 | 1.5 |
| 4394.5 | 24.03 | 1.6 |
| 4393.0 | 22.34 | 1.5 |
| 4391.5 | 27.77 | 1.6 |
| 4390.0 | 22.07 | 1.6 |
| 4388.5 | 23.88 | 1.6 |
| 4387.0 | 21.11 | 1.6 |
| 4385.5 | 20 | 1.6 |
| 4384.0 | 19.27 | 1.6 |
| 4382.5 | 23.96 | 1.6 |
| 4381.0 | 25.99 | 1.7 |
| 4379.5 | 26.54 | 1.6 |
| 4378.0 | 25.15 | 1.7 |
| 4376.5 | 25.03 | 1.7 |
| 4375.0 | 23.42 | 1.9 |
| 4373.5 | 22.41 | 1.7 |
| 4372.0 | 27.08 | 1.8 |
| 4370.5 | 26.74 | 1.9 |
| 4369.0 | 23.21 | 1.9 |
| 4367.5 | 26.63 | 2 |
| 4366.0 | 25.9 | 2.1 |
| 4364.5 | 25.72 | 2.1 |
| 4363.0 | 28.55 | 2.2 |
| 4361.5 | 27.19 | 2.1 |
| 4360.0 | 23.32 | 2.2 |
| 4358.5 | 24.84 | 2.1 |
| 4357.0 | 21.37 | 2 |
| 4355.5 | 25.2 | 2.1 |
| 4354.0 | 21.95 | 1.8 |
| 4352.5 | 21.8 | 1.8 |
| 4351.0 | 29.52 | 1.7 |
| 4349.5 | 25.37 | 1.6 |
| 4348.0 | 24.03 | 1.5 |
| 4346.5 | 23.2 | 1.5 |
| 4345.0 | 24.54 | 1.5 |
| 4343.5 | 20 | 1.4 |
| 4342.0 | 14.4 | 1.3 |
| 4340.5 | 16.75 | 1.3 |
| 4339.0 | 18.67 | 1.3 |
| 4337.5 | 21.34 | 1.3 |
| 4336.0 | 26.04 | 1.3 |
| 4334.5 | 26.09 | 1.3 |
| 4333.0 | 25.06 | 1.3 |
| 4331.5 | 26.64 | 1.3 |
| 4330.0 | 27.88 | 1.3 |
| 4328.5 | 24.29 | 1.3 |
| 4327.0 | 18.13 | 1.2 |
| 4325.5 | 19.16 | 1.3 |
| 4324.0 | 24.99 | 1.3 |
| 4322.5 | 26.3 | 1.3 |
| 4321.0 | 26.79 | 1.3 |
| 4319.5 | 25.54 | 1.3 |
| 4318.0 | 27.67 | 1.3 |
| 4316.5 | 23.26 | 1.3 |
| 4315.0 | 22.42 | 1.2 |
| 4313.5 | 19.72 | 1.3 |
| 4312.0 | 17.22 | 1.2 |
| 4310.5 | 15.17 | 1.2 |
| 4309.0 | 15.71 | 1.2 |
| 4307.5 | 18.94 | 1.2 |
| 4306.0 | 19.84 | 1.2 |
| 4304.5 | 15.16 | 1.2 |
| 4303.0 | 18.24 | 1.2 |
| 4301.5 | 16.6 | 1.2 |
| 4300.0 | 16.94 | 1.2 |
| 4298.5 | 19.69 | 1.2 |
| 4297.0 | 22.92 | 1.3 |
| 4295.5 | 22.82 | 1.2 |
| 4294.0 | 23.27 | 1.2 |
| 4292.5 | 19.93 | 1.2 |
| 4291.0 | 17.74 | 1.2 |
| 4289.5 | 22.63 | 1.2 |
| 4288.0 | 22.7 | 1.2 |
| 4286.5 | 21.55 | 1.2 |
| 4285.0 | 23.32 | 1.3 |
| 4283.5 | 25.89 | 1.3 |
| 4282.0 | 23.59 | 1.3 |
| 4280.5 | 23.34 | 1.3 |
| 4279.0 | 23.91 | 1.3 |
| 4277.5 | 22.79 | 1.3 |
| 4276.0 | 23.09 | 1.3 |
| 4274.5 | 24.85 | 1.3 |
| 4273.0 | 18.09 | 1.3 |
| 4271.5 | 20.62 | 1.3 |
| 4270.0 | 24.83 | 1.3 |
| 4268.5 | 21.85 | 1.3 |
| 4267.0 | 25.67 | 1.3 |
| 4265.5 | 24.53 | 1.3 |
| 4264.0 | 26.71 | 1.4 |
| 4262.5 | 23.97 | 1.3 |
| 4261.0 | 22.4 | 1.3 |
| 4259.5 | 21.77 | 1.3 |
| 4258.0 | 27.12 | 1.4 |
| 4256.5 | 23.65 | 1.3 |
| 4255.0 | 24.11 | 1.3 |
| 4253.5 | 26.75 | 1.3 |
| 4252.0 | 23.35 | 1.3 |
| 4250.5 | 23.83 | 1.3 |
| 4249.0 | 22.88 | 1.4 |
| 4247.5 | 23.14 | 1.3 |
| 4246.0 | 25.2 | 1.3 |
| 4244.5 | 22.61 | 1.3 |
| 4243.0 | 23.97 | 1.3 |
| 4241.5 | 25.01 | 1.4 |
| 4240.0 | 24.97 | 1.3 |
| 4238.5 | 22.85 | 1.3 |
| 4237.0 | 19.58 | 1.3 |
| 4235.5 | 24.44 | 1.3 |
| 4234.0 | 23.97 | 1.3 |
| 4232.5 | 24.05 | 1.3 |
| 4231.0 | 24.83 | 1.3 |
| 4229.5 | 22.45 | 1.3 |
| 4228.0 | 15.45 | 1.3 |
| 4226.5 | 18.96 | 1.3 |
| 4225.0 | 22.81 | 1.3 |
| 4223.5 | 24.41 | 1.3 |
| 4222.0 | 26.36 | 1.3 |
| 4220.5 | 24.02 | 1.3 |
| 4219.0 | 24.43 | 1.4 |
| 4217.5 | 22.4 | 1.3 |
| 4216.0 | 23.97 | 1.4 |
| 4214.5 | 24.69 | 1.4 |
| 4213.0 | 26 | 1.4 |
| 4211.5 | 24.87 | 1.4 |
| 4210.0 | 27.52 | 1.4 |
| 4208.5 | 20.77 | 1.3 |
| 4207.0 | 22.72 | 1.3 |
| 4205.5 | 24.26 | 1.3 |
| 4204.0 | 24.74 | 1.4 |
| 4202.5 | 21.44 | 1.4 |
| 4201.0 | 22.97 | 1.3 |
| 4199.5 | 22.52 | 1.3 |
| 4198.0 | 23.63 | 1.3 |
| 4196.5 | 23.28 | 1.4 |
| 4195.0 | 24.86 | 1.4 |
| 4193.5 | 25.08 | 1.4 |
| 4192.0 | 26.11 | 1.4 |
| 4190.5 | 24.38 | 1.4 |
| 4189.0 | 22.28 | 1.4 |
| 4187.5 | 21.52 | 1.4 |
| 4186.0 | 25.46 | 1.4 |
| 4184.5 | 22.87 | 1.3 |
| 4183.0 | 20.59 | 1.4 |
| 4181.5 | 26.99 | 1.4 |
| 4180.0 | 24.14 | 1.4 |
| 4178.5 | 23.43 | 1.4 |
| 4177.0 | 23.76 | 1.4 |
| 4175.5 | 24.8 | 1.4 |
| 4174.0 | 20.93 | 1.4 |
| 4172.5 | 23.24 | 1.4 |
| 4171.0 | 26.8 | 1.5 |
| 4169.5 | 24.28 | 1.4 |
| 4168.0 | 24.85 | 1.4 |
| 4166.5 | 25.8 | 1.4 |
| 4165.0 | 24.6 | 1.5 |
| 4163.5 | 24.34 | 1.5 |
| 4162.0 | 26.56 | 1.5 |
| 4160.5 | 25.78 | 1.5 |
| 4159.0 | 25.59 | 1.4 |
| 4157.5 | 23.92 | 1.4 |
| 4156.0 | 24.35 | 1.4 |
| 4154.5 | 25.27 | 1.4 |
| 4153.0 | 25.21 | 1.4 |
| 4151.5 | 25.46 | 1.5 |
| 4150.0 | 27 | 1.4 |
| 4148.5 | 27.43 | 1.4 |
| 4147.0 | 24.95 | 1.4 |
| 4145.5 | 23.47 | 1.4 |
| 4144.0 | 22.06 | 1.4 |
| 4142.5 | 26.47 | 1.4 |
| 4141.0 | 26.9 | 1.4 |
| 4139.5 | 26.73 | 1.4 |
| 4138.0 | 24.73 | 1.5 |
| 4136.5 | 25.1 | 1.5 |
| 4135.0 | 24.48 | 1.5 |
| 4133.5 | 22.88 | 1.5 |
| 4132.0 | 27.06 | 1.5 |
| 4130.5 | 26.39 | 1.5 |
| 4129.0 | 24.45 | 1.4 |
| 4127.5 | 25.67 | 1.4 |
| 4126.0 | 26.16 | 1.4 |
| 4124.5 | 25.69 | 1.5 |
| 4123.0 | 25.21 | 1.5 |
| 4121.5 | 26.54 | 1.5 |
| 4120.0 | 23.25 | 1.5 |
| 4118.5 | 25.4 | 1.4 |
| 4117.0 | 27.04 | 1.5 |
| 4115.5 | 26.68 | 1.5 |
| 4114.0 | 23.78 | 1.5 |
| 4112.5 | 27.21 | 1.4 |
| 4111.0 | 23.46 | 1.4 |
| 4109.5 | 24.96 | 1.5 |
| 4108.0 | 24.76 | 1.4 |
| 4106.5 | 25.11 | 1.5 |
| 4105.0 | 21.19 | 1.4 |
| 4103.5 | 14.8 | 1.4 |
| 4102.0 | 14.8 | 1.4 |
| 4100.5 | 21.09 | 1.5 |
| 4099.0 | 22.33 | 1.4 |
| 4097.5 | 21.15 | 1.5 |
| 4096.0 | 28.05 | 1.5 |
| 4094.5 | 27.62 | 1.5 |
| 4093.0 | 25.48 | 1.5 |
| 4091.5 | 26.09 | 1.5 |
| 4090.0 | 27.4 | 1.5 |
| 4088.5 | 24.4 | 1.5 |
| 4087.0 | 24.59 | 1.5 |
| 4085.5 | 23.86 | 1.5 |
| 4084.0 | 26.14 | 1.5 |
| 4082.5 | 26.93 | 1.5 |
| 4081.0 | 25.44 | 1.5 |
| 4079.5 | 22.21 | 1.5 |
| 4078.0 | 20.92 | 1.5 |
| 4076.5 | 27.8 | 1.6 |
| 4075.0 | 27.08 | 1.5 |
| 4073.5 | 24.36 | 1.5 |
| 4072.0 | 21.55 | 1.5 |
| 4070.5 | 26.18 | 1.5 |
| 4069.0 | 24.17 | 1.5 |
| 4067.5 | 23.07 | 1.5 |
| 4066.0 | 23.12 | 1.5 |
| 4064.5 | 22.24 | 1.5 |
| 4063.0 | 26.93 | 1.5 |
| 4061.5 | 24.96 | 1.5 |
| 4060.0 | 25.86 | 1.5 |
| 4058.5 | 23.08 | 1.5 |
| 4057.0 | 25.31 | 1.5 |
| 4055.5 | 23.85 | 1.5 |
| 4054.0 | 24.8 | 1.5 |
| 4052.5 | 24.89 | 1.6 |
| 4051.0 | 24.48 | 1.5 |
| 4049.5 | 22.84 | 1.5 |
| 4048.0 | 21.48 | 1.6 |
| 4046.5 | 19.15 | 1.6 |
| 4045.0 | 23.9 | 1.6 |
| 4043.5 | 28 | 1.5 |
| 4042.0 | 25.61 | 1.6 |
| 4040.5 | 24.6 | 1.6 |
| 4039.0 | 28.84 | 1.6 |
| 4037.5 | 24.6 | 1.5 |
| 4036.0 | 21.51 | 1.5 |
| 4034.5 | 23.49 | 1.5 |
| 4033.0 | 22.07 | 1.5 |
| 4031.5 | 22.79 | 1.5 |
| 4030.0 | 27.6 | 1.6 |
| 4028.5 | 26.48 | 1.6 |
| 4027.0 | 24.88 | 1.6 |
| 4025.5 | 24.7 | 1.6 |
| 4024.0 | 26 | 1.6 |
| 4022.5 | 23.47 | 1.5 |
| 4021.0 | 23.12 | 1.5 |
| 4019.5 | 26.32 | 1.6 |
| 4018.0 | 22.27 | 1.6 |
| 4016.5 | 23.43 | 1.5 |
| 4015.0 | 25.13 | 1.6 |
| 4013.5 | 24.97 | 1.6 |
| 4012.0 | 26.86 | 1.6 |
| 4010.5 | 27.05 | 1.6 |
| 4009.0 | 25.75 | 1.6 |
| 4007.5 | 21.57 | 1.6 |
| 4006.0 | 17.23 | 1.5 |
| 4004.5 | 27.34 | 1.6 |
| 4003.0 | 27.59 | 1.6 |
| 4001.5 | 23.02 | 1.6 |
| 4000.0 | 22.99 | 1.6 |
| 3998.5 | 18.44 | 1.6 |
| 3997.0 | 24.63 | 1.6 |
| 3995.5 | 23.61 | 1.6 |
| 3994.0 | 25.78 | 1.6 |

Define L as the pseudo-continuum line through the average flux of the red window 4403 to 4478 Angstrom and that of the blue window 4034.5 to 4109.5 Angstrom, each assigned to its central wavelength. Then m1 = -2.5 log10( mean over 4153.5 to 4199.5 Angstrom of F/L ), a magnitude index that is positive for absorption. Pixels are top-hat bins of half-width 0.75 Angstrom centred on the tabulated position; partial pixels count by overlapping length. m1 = 0.00 mag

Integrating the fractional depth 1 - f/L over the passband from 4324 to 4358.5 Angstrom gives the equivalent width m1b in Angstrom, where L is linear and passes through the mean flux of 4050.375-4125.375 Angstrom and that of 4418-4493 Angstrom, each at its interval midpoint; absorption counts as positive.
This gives 3.16 Angstrom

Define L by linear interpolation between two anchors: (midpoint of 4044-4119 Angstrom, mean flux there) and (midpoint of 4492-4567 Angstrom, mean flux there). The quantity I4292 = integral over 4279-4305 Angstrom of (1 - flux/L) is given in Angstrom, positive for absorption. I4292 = 4.2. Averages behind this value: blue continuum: 24.1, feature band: 21.1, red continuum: 26.3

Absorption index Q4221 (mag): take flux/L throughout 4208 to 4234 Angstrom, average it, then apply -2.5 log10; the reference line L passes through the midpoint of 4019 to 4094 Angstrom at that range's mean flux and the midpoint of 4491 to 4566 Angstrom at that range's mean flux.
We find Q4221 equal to 0.08 mag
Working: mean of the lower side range 24.6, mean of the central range 23.5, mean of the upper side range 26.3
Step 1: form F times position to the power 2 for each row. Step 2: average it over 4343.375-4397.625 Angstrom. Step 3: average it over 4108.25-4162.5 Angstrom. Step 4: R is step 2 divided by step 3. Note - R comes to 1.1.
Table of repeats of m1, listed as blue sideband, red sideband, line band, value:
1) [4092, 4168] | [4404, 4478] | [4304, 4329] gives 0.177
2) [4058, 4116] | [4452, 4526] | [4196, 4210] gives 0.073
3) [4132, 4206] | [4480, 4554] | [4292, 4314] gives 0.318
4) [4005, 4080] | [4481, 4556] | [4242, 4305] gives 0.120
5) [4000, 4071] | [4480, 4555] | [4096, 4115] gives 0.107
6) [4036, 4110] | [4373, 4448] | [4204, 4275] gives 0.030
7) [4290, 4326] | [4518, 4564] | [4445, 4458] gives -0.068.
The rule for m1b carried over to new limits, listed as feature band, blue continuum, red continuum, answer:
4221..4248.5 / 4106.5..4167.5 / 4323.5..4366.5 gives 1.6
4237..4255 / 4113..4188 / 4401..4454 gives 0.8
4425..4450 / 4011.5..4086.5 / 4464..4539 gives 1.0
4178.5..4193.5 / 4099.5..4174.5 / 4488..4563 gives 0.6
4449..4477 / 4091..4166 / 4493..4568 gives 0.4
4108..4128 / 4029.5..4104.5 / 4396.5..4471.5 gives -1.0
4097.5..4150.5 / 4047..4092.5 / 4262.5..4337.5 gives -0.9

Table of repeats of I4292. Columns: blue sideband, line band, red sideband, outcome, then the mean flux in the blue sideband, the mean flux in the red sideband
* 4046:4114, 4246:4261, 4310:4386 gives -0.2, 24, 23.6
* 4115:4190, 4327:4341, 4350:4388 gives 0.6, 24.9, 24.5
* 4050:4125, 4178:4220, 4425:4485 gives 1.4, 24.3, 25.5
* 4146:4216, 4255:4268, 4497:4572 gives 0.2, 24.4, 26.3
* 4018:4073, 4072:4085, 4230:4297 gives -0.4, 24.3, 23.4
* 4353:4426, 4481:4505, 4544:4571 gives -0.9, 24.4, 26.1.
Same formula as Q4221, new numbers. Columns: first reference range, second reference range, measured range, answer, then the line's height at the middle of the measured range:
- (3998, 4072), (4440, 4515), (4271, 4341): 0.17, 25.4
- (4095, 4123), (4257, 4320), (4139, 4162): -0.10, 23.1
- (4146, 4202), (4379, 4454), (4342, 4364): 0.02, 24.5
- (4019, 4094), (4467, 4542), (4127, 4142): -0.02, 24.9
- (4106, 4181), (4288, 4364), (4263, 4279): -0.02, 23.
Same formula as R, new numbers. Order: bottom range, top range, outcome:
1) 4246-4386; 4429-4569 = 1.23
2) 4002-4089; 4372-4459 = 1.19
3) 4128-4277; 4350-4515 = 1.17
